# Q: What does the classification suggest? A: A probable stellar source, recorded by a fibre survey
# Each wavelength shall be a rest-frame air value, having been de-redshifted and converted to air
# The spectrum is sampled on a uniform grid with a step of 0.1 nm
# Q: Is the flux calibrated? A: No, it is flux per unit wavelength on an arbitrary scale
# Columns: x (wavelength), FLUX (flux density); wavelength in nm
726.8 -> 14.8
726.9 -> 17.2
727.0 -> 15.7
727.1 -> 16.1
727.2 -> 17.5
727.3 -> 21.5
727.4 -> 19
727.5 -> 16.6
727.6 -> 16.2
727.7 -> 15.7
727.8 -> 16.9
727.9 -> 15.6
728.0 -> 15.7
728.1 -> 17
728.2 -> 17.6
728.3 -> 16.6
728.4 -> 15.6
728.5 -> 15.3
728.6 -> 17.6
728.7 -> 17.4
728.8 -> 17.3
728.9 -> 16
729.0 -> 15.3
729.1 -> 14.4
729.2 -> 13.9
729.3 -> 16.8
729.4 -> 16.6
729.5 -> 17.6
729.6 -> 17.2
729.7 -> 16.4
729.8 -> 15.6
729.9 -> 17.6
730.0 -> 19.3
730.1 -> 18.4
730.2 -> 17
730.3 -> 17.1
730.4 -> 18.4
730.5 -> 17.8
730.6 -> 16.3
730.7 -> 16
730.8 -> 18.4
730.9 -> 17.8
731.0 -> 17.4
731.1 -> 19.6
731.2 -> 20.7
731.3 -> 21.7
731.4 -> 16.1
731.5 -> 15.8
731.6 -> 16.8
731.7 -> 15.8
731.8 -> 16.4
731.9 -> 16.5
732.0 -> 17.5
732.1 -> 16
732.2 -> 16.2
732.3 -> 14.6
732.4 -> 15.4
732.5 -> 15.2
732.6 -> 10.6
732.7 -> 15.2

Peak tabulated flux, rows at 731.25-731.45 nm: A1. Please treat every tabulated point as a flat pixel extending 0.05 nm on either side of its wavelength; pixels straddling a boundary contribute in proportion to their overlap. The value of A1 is 21.7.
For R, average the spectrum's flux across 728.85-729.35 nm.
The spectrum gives 15.3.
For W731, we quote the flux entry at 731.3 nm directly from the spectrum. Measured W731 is 21.7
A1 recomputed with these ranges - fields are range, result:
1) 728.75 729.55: 17.6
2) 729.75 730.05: 19.3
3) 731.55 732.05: 17.5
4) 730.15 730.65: 18.4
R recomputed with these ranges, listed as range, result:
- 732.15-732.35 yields 15.4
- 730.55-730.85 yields 16.9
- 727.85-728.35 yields 16.5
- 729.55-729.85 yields 16.4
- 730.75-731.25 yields 18.8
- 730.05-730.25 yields 17.7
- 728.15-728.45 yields 16.6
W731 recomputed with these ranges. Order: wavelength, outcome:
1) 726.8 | 14.8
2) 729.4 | 16.6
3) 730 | 19.3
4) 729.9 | 17.6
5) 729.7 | 16.4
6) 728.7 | 17.4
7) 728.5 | 15.3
